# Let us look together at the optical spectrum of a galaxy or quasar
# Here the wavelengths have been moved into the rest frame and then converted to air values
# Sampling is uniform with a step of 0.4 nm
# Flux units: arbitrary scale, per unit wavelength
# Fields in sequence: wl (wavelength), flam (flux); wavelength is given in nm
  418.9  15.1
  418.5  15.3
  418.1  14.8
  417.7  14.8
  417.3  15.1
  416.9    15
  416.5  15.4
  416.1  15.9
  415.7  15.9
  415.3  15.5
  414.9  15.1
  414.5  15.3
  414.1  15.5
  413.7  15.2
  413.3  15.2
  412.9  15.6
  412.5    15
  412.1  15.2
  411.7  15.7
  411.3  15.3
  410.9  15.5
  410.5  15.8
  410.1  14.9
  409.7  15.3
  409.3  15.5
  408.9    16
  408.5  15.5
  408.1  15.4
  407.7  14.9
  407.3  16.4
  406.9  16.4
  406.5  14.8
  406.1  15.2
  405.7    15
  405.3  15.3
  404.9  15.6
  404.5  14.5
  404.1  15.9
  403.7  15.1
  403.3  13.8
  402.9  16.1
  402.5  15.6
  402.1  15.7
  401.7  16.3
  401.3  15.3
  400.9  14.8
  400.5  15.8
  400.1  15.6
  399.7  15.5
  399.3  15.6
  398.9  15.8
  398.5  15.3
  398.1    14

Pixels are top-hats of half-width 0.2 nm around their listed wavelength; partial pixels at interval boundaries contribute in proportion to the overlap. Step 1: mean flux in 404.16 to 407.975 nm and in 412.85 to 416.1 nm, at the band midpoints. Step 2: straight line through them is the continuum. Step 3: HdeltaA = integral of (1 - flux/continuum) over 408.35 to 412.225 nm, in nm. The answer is -0.02 nm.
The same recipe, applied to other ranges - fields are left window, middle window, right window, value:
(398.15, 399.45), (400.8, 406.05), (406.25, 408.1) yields 0.06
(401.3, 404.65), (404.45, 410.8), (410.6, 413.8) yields -0.02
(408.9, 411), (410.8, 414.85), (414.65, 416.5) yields 0.05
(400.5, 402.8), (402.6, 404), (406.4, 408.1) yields 0.04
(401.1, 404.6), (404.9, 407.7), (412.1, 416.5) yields -0.01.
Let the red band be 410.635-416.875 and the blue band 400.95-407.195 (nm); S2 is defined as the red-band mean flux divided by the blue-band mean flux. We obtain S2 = 1.00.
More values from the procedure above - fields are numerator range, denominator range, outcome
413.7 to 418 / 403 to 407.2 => 1.01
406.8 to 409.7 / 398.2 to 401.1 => 1.02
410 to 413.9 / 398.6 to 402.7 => 0.98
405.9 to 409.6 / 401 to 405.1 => 1.01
